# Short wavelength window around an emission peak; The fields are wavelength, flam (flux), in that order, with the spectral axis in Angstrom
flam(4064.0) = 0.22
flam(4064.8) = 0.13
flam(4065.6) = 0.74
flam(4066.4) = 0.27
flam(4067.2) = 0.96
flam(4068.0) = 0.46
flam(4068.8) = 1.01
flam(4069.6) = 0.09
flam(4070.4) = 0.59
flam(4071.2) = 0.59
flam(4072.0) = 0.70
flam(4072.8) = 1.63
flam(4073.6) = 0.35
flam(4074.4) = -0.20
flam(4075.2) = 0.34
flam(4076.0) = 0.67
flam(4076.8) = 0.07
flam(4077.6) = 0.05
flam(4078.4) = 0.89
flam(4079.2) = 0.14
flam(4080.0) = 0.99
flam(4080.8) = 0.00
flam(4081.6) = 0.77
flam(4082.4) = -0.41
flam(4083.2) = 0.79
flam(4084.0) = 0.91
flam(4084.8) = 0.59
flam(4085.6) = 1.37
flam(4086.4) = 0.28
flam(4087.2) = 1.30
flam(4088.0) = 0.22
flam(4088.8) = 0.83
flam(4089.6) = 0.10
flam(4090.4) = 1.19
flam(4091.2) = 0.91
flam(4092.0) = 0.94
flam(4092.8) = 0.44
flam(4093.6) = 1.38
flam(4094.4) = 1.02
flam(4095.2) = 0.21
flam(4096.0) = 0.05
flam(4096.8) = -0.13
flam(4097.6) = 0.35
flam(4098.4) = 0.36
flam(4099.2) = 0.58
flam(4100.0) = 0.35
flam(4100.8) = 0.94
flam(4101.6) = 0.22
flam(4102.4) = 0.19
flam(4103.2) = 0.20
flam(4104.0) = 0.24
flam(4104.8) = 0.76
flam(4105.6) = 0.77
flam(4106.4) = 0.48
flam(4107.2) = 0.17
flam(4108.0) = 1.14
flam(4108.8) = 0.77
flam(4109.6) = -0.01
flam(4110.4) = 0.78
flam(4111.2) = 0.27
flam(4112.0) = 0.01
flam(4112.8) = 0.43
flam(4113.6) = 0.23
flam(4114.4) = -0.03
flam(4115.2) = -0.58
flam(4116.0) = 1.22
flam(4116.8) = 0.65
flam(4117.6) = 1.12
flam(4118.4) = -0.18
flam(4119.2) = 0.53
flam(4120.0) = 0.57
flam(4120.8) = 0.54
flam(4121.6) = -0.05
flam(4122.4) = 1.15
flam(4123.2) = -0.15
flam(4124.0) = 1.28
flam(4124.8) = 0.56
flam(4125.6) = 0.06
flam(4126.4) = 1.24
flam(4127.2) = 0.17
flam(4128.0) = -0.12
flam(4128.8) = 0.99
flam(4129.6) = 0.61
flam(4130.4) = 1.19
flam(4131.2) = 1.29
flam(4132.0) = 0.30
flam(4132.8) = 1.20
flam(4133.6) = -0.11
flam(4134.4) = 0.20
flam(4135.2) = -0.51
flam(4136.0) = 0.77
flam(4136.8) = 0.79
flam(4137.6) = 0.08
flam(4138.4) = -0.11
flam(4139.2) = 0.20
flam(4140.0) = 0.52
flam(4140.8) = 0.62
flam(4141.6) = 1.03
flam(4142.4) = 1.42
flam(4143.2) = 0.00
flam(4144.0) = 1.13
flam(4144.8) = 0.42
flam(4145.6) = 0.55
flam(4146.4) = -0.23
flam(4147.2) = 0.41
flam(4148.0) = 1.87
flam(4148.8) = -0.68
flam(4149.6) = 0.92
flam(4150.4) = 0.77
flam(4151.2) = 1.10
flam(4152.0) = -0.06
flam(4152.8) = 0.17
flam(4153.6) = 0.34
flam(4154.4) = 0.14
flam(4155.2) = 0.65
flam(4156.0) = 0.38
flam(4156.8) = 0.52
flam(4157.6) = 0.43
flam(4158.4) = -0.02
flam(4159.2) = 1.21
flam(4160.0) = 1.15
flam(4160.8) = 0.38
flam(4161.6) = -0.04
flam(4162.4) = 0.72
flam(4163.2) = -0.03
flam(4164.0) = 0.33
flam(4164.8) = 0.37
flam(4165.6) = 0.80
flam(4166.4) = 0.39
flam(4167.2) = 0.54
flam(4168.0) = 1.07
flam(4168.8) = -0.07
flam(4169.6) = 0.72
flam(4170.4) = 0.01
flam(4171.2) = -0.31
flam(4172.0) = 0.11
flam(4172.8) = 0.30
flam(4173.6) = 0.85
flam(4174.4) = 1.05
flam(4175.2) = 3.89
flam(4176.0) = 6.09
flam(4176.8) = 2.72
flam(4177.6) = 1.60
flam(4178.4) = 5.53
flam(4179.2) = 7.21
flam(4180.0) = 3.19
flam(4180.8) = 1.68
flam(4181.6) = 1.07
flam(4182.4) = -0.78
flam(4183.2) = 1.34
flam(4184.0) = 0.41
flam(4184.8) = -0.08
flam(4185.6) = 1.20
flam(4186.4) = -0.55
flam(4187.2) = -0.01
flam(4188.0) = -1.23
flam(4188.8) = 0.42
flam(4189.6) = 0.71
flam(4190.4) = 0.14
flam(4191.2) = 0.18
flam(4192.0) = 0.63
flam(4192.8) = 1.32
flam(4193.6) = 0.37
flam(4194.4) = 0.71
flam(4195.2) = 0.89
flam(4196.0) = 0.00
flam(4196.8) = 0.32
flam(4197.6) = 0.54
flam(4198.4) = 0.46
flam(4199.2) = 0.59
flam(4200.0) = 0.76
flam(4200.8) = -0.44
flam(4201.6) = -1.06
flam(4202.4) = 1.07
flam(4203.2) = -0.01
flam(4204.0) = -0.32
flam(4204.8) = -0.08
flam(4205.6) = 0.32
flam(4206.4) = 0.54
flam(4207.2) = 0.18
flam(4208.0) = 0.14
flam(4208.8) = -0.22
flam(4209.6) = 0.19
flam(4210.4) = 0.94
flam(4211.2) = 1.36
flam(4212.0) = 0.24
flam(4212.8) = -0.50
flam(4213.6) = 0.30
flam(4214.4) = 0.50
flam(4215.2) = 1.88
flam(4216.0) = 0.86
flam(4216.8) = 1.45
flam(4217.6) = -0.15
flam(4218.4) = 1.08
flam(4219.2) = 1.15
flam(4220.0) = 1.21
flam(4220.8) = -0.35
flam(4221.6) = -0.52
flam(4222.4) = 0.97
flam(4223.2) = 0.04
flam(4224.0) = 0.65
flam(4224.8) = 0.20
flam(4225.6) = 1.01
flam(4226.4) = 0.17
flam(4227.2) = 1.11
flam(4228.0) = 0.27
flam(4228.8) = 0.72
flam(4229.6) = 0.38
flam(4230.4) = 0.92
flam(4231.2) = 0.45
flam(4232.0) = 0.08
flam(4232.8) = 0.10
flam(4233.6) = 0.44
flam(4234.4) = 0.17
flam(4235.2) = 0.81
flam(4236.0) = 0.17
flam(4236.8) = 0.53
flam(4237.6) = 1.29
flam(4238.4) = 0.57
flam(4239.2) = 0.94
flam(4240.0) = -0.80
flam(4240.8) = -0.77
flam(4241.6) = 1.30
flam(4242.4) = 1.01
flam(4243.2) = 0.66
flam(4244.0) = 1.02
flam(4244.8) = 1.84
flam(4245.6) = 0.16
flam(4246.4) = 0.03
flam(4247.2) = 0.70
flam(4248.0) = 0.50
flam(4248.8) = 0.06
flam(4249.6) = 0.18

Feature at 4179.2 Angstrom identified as [O II]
